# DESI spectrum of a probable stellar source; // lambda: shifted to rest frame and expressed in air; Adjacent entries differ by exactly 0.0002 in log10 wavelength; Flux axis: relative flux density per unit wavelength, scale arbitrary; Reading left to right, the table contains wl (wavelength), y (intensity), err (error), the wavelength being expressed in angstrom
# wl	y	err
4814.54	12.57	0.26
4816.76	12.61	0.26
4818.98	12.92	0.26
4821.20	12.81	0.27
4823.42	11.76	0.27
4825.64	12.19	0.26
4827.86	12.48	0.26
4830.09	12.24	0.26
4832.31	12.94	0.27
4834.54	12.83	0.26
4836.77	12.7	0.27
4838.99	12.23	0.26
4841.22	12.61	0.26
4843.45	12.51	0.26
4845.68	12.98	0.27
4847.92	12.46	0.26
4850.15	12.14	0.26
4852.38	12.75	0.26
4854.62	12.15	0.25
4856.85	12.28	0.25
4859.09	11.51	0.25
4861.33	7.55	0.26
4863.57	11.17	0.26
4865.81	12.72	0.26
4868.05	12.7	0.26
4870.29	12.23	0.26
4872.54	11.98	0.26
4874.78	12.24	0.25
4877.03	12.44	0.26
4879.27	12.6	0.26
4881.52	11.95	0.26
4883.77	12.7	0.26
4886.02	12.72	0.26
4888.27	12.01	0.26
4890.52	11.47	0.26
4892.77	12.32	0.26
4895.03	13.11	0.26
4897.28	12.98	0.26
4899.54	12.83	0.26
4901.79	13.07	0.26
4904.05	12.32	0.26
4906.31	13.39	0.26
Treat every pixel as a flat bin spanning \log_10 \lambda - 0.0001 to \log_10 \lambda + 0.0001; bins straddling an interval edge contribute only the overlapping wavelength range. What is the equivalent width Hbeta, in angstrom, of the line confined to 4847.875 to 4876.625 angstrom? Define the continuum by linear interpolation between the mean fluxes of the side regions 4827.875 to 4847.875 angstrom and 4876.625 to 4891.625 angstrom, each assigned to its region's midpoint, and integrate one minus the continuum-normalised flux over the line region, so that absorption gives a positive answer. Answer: 1.38 angstrom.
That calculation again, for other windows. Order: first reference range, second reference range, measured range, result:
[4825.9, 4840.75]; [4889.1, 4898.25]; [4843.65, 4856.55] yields 0.0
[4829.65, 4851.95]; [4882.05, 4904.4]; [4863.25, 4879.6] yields 0.3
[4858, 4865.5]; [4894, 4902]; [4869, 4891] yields -1.1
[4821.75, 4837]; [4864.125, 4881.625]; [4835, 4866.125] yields 1.0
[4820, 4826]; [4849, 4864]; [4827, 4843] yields -0.8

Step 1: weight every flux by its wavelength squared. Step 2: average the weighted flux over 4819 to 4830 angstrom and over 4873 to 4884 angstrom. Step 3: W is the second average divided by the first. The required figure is 1.02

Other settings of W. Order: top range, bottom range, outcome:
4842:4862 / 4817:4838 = 0.96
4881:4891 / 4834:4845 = 0.99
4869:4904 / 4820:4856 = 1.02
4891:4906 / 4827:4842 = 1.04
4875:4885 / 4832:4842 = 1.00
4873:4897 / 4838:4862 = 1.05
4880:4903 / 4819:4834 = 1.03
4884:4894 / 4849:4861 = 1.04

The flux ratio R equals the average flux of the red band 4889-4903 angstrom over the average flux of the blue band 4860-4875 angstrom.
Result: 1.1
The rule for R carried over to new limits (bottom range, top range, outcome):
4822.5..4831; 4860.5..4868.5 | 0.91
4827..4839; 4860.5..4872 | 0.90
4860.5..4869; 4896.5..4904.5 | 1.15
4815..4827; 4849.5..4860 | 0.98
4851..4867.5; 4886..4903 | 1.09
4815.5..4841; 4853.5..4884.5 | 0.95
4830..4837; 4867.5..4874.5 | 0.96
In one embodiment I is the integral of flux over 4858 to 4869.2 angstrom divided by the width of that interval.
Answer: 11.1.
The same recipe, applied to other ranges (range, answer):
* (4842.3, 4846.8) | 12.7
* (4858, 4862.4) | 9.54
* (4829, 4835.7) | 12.7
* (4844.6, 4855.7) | 12.5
